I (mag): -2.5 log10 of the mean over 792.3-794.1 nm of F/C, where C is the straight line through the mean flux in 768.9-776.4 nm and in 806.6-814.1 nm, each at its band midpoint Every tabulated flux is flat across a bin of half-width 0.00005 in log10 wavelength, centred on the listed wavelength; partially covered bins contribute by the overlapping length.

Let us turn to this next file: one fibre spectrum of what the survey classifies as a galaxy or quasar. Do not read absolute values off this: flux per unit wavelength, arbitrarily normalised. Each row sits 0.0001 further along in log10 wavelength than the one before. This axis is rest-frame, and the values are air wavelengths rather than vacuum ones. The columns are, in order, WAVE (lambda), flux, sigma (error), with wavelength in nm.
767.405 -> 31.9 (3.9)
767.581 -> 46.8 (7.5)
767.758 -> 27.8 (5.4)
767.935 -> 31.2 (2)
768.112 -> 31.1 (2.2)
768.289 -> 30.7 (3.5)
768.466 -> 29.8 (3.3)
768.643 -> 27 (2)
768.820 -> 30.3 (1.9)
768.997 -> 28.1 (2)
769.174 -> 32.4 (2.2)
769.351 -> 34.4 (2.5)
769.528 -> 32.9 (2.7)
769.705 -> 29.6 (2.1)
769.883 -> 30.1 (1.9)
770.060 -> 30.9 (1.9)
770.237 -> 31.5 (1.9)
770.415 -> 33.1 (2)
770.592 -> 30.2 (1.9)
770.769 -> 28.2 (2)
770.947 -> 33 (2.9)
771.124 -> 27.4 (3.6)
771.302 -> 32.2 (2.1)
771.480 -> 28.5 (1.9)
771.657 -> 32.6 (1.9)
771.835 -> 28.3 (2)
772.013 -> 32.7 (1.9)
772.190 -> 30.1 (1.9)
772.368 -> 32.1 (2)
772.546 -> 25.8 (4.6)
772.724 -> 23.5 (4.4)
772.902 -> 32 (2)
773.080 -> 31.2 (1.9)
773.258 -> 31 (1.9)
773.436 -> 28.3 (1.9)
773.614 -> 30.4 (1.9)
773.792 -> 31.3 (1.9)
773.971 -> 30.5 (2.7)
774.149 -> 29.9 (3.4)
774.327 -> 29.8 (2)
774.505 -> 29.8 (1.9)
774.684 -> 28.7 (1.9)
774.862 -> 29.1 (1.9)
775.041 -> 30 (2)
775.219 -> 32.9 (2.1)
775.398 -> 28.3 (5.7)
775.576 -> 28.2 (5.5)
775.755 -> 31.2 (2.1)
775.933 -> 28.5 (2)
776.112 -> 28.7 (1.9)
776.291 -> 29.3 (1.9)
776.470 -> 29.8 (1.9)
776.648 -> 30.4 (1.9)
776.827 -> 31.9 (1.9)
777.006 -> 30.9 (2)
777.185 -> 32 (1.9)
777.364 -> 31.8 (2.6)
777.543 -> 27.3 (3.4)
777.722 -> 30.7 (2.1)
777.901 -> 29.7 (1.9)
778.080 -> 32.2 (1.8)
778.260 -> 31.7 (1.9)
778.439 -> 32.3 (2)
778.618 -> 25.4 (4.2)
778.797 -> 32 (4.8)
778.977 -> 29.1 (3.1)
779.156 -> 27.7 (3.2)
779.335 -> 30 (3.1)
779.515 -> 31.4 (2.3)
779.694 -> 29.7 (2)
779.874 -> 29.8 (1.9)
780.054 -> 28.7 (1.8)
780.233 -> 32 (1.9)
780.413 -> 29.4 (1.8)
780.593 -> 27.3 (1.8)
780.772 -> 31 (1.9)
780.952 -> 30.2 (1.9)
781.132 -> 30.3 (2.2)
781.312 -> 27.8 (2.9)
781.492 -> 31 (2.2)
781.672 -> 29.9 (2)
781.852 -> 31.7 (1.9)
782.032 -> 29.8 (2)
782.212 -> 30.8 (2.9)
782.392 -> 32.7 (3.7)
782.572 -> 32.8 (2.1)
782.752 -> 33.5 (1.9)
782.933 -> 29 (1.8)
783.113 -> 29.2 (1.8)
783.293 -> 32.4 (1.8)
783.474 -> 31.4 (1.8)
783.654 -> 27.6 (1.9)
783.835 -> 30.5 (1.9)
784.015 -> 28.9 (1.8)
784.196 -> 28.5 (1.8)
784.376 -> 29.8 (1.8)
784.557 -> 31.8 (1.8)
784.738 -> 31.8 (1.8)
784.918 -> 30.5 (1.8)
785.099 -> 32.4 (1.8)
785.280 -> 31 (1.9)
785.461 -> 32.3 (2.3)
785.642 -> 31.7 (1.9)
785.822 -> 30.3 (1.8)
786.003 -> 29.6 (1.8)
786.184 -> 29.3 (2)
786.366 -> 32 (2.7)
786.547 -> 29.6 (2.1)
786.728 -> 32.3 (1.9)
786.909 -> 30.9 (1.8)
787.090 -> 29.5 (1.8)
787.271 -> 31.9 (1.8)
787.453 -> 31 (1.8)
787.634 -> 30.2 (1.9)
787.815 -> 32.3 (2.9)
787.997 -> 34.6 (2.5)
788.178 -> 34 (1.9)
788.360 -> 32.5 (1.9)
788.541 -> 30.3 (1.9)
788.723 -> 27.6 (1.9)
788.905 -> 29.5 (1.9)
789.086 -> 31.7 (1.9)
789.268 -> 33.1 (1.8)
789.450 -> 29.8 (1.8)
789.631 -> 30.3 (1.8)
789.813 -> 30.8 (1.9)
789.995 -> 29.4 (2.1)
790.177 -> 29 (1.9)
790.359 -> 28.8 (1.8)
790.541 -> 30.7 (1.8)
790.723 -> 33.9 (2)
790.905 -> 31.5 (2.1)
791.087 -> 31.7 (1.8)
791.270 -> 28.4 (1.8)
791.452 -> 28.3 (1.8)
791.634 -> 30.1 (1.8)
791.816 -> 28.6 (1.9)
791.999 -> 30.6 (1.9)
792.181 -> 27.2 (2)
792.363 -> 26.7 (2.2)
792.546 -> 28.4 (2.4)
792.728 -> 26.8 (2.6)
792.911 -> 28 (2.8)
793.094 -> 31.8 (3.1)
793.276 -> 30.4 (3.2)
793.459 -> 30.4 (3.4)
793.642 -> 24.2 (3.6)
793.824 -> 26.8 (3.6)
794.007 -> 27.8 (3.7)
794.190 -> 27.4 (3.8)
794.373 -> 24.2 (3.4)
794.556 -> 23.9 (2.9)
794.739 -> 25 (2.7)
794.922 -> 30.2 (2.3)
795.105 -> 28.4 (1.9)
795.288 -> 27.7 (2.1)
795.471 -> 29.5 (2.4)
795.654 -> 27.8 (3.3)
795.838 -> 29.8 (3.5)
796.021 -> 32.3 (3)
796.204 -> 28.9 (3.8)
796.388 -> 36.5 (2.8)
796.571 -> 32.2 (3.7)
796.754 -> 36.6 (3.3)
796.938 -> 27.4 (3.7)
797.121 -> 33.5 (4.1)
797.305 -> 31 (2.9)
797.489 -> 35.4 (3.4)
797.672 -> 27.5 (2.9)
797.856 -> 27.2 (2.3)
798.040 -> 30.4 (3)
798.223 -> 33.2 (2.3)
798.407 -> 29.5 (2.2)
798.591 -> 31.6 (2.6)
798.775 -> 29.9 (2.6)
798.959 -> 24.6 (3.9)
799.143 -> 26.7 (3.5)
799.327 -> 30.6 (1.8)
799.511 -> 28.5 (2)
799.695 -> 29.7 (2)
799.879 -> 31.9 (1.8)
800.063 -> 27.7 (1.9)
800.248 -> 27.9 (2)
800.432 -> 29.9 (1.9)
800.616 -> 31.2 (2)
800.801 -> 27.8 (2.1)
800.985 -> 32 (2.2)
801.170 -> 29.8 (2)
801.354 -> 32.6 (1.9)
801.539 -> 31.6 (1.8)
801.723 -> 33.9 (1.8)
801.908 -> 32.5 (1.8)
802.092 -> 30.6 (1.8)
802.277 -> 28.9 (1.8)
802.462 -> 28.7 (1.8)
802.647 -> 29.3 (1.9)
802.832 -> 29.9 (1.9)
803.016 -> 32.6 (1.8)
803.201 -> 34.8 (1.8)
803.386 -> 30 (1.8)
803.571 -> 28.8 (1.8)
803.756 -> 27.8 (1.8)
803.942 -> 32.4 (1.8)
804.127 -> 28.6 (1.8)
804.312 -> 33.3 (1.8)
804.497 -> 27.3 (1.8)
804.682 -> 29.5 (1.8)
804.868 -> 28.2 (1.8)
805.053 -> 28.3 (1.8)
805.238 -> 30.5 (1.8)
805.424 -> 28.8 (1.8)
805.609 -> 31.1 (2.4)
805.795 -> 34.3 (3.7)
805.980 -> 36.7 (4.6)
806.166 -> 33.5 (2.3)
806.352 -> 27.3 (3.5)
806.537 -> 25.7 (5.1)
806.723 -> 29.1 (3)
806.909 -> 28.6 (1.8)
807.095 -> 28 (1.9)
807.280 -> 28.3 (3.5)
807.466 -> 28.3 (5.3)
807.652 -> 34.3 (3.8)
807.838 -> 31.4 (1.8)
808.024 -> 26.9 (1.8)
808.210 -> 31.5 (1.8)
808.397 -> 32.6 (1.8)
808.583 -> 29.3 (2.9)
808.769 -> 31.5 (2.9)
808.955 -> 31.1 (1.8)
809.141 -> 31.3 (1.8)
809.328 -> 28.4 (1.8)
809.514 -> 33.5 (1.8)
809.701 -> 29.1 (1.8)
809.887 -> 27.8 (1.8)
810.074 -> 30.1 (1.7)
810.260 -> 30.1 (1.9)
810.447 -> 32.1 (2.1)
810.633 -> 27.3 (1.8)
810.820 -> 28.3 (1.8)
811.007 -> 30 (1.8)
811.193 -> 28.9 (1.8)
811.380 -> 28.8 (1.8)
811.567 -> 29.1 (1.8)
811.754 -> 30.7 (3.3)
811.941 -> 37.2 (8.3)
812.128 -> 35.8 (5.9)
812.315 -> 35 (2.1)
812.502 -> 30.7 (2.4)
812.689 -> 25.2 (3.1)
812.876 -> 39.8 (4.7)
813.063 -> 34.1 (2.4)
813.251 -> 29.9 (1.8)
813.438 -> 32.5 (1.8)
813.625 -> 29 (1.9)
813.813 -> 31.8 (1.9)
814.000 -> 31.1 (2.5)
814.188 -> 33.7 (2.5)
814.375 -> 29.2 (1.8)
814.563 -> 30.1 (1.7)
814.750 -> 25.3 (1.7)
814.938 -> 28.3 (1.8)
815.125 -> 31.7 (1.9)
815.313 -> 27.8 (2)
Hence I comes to 0.09 mag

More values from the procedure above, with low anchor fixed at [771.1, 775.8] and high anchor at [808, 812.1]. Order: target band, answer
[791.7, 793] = 0.08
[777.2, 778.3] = -0.02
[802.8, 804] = -0.02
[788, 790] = -0.03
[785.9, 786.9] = -0.02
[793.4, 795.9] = 0.11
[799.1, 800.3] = 0.04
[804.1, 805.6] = 0.03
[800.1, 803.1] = -0.01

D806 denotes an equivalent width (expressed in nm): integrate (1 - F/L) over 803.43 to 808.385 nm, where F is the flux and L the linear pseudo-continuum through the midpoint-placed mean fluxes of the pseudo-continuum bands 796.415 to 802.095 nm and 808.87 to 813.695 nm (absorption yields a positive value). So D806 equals 0.13 nm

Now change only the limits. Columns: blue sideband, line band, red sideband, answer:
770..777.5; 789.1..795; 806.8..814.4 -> 0.30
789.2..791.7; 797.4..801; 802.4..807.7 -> 0.07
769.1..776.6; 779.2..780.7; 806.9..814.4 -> 0.03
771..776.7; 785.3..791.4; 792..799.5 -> -0.31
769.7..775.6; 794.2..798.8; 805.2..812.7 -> 0.06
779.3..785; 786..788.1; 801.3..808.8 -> -0.06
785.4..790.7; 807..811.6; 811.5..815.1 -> 0.22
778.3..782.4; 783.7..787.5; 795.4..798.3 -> -0.04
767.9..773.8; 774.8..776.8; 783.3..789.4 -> 0.05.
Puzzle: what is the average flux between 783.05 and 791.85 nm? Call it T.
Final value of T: 30.7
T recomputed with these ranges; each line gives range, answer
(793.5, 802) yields 29.7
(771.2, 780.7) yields 30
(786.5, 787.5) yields 30.9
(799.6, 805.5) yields 30.2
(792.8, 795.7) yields 27.7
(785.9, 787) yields 30.6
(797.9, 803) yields 30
